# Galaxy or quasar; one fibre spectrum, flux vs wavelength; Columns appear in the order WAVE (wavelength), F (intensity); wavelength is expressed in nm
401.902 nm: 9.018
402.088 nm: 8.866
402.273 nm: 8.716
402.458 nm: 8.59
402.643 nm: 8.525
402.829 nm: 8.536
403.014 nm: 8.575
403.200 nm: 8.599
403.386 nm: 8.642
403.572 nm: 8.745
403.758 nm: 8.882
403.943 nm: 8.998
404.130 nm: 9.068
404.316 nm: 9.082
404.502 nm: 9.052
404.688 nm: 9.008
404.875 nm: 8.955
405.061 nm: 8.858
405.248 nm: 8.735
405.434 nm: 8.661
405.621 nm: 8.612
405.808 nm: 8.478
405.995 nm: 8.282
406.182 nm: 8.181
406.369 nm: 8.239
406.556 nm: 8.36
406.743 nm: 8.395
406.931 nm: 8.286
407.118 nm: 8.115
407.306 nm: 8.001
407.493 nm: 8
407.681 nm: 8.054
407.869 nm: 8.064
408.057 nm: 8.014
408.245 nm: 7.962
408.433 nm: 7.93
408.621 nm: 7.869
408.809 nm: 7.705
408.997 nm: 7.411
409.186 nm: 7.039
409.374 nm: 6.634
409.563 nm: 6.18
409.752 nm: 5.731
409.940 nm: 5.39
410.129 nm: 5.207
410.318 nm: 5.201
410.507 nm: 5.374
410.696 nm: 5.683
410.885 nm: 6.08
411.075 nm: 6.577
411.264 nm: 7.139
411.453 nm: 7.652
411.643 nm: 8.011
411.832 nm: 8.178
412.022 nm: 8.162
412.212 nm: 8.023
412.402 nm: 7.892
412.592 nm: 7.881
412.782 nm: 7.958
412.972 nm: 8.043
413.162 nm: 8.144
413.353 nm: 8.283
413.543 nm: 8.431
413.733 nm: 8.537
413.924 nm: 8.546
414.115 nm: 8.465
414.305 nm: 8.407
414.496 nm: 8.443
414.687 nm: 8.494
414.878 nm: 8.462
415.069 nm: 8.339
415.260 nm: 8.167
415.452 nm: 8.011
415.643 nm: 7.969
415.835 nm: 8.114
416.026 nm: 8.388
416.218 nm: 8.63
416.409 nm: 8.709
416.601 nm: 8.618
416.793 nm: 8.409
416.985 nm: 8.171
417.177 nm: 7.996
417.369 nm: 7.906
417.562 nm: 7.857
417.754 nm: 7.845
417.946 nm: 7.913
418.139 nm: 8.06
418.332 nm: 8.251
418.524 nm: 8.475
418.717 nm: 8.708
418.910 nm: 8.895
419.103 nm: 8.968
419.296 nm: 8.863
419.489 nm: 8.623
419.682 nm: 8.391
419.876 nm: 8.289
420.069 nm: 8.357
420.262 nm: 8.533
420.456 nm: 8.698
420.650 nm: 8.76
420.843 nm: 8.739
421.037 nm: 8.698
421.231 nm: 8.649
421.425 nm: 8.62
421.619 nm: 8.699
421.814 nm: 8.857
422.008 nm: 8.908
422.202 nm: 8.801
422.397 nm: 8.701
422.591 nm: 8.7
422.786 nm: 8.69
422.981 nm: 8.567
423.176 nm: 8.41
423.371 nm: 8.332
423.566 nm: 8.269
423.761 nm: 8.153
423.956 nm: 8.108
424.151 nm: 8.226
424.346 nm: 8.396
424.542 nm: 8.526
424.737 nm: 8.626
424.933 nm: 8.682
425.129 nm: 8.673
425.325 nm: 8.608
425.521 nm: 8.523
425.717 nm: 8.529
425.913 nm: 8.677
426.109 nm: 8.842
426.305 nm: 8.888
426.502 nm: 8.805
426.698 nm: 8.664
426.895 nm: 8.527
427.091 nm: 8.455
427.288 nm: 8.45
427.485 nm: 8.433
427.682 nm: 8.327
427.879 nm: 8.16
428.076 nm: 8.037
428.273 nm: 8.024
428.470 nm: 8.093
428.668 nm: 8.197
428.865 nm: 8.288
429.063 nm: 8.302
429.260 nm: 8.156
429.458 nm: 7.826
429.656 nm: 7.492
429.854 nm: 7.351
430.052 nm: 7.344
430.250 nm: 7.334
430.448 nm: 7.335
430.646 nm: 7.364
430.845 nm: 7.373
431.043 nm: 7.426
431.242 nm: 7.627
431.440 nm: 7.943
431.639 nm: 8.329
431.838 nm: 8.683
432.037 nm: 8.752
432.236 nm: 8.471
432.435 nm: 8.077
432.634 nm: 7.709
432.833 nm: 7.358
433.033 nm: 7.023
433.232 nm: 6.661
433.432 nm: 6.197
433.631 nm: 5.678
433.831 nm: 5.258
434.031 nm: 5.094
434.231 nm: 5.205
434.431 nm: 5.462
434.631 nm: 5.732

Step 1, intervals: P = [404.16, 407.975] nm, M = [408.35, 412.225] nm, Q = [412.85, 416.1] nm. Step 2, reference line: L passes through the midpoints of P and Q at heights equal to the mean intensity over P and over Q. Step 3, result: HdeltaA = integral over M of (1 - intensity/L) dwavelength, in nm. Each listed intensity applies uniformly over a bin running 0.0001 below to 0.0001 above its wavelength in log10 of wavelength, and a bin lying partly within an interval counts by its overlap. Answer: 0.74 nm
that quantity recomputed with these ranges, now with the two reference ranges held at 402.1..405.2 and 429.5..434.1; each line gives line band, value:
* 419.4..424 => -0.42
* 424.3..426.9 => -0.34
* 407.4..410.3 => 0.49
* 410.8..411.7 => 0.14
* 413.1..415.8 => -0.03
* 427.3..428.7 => -0.13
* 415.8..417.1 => -0.05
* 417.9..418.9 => -0.04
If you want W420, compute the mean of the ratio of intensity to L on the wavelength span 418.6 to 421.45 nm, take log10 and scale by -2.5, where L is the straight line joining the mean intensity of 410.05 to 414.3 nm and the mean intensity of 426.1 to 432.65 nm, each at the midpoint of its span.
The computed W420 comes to -0.12 mag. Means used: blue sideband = 7.46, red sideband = 8.08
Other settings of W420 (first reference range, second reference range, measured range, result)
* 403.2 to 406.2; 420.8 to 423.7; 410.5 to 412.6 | 0.20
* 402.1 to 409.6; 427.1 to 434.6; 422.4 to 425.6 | -0.10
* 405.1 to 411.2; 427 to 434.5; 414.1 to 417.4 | -0.12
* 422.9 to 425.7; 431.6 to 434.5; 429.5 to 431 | 0.00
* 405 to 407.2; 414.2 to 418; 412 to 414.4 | 0.01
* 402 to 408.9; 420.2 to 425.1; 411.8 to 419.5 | 0.03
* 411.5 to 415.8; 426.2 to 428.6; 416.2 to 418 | 0.01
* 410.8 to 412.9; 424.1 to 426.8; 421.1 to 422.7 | -0.05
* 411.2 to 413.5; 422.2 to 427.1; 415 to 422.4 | -0.02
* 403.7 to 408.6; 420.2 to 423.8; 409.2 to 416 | 0.14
